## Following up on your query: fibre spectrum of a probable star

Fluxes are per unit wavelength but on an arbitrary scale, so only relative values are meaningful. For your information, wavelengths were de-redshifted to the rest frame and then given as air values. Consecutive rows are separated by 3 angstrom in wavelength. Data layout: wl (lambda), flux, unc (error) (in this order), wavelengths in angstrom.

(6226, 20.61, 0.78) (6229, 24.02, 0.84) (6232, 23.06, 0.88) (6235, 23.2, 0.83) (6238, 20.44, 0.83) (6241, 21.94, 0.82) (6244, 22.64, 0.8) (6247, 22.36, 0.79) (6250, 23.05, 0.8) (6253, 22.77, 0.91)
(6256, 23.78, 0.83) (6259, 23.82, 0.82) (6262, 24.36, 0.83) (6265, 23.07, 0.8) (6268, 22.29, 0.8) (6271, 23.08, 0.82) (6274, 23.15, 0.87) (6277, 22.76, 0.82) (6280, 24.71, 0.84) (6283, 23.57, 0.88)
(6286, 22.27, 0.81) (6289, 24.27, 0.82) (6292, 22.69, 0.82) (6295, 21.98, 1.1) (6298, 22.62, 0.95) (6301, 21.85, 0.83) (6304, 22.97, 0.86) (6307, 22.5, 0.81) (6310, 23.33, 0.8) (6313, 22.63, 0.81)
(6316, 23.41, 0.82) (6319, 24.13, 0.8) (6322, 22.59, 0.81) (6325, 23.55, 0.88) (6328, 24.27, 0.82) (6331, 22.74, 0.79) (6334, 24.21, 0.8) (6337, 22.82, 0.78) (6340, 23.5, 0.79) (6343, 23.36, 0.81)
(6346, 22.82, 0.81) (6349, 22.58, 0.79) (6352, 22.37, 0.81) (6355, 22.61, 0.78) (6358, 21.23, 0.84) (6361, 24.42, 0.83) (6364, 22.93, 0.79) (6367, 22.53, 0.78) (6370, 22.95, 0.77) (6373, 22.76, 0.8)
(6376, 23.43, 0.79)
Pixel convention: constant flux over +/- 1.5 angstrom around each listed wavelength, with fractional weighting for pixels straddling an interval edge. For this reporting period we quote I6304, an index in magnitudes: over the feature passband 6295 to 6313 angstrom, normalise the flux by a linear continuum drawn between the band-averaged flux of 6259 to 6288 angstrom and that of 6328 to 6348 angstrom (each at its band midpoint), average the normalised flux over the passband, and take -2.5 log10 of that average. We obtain 0.03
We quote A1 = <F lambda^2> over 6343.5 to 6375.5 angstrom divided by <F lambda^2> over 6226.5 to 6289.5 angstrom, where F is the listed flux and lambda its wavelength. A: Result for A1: 1.0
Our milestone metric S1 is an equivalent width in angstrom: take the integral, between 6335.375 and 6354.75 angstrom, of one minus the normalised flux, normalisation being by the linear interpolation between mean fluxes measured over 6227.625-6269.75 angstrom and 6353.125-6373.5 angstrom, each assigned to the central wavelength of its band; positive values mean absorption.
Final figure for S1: -0.1 angstrom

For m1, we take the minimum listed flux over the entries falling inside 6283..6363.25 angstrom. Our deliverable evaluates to 21.23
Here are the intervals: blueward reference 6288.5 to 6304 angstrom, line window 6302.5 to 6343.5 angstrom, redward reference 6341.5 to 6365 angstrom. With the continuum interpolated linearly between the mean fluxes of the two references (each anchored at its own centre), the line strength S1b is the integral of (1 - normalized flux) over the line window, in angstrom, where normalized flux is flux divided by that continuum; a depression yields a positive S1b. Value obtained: -1.1 angstrom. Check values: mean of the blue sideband 22.6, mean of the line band 23.3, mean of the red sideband 22.8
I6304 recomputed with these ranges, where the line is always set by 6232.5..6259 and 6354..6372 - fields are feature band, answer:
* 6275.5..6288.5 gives -0.035 mag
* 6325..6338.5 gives -0.036 mag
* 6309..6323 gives -0.025 mag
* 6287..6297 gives -0.012 mag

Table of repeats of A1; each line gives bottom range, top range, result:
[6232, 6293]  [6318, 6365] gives 1.03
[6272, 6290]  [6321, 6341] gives 1.02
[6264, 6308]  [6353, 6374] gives 1.02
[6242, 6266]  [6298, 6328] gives 1.01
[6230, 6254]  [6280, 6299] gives 1.04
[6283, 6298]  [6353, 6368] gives 1.02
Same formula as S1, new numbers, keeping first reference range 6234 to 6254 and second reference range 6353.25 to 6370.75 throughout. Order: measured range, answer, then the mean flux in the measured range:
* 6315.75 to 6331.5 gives -0.6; 23.5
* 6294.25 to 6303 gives 0.1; 22.2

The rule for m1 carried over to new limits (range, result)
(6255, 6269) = 22.29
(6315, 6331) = 22.59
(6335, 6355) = 22.37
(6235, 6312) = 20.44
